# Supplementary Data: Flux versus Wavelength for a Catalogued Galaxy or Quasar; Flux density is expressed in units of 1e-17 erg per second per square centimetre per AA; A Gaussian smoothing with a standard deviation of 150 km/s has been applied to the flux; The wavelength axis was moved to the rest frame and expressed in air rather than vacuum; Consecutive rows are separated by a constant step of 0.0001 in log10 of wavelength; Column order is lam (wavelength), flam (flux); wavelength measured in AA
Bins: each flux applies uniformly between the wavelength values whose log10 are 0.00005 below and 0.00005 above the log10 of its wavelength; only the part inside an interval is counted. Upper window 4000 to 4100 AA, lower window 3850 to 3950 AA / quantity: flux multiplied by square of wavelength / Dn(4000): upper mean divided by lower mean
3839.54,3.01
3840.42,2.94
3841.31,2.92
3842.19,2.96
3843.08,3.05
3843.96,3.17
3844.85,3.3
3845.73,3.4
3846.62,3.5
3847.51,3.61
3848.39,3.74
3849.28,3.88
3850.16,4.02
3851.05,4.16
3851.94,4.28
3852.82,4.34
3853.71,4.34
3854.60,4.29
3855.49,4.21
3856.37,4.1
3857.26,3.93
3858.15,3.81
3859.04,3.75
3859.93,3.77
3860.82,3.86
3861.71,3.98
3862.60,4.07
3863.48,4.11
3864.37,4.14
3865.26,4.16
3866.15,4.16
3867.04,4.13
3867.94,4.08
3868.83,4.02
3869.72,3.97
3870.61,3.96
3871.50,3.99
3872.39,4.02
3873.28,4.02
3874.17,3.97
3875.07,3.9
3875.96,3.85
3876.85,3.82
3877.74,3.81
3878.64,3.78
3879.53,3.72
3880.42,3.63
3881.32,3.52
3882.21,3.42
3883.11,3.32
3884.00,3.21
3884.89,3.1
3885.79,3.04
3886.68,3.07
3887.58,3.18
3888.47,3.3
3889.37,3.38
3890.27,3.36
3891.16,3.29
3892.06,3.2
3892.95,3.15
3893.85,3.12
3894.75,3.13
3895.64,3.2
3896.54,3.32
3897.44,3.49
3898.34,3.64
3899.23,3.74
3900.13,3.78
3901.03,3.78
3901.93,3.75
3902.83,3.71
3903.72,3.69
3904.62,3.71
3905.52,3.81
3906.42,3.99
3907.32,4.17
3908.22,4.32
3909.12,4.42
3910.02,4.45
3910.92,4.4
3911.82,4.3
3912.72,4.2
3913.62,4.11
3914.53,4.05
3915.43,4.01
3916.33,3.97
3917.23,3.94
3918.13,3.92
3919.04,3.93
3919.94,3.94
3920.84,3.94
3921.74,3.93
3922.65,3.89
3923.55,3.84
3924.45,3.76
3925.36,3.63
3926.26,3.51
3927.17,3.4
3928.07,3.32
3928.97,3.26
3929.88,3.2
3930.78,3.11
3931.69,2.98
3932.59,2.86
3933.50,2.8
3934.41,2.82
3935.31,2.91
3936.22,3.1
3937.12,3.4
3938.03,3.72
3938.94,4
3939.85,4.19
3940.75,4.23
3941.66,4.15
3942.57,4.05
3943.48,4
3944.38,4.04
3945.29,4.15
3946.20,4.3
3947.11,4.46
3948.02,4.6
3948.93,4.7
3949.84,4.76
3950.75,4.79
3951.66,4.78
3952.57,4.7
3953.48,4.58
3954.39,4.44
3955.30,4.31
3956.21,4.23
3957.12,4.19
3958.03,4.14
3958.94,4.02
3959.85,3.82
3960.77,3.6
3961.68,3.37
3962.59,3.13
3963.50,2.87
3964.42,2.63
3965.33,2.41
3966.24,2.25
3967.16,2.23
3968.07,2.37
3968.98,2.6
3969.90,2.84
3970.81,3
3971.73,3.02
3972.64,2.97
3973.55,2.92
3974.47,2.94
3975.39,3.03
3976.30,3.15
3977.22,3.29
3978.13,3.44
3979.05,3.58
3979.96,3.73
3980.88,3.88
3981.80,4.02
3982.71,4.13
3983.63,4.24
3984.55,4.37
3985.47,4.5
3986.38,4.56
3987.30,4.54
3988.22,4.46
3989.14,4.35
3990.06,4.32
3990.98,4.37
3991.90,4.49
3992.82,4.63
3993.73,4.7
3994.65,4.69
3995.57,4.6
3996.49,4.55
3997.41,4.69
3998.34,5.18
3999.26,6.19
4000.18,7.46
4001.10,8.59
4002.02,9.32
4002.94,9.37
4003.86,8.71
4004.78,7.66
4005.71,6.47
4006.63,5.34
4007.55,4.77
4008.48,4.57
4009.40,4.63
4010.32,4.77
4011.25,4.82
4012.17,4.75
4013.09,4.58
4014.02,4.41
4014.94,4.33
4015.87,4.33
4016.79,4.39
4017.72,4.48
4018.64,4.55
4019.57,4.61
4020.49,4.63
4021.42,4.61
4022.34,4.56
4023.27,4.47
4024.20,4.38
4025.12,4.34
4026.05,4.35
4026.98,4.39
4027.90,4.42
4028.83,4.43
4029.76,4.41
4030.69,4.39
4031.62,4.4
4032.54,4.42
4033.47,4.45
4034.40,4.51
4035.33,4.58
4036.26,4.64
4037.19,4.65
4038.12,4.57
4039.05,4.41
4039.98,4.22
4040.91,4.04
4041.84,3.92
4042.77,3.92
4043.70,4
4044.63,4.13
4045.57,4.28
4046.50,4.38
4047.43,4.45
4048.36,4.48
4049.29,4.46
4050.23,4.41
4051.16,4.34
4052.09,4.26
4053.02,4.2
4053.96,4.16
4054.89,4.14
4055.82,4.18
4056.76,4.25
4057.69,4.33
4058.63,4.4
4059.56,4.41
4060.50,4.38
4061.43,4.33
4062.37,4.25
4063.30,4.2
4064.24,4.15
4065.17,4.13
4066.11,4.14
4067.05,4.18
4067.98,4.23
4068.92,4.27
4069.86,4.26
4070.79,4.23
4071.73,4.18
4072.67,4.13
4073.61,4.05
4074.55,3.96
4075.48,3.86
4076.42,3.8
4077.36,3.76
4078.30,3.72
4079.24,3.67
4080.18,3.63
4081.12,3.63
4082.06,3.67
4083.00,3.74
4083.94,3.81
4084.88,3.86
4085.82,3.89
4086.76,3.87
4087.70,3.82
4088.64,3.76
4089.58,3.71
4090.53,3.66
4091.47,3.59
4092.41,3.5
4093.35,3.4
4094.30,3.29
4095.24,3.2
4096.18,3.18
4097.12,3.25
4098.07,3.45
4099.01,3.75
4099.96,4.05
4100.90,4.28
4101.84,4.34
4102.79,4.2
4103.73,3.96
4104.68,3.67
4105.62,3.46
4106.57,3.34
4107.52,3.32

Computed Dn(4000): 1.3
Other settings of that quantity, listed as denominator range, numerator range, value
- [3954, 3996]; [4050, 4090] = 1.15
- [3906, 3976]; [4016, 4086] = 1.21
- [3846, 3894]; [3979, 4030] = 1.42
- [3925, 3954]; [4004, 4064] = 1.24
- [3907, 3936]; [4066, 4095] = 1.12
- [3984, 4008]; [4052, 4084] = 0.75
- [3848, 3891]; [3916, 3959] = 1.06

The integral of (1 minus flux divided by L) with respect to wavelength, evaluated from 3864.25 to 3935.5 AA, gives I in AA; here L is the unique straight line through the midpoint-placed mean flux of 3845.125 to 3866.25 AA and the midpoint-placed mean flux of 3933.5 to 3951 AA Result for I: 5.5 AA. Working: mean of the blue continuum 3.98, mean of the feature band 3.67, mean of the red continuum 3.98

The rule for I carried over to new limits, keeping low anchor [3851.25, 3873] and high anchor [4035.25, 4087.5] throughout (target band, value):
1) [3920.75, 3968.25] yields 4.6 AA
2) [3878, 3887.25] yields 1.6 AA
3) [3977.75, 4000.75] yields -2.6 AA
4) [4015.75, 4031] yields -1.2 AA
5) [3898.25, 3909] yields 0.6 AA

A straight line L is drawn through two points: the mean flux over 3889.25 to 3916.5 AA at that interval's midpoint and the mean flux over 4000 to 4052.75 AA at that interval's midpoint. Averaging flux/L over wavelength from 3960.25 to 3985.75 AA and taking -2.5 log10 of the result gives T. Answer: 0.34 mag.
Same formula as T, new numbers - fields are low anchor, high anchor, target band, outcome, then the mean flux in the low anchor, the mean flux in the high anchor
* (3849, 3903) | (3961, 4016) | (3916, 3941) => 0.15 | 3.74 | 4.44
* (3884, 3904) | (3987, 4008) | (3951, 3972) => 0.38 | 3.38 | 5.81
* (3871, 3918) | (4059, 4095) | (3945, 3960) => -0.17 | 3.7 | 3.92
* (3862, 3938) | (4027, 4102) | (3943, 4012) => -0.14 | 3.67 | 4.07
